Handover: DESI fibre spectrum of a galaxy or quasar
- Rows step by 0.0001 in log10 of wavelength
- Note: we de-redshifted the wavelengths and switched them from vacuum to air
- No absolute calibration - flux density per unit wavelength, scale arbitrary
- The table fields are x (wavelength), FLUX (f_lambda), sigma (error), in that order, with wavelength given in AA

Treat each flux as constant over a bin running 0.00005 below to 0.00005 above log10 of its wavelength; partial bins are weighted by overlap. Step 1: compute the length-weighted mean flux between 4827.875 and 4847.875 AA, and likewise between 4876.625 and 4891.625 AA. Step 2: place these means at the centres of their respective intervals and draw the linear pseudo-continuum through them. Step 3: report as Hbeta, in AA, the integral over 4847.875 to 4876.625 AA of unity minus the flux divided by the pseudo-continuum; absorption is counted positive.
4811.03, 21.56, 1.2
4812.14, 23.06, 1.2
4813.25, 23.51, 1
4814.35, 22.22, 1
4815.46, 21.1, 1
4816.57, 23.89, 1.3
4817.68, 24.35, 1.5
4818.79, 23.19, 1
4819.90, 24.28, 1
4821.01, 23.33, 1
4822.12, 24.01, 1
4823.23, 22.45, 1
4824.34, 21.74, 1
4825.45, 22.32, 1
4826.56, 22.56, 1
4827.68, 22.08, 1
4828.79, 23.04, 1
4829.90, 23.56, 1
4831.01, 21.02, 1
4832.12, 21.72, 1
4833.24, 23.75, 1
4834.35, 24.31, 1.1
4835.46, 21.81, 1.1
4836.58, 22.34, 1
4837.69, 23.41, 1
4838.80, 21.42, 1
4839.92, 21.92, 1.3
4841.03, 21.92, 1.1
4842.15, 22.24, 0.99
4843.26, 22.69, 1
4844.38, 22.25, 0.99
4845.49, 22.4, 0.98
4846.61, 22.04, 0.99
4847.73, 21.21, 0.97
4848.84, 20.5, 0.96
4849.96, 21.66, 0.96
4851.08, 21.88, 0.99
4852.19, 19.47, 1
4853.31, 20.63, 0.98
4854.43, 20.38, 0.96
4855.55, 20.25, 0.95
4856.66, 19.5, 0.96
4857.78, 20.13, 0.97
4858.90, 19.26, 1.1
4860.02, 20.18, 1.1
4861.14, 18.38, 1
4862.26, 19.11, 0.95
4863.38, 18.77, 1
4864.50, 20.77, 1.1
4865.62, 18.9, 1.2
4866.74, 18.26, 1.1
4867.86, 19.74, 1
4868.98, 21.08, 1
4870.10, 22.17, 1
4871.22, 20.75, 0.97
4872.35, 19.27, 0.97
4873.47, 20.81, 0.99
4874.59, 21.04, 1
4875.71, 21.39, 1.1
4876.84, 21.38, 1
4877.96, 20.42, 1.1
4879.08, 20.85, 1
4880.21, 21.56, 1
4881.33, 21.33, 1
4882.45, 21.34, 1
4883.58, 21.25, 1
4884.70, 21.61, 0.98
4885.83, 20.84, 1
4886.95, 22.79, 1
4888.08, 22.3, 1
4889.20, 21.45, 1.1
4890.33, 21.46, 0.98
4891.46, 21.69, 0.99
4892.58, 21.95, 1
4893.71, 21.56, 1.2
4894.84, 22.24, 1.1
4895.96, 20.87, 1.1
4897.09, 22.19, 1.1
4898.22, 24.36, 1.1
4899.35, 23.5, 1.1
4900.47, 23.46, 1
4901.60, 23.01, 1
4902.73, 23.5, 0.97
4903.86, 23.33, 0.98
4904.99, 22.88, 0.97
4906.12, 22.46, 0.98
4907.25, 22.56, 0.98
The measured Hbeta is 2.2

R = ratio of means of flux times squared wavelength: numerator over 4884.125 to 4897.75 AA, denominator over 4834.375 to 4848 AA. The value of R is 1.0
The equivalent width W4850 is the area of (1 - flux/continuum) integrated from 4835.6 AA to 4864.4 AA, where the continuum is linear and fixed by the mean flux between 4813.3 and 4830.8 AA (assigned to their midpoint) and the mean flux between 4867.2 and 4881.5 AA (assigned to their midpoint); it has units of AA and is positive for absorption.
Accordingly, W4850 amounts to 1.2 AA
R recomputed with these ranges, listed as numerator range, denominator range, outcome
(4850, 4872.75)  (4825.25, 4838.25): 0.89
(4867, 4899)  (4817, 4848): 0.97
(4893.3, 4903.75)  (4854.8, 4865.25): 1.18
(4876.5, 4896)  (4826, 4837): 0.97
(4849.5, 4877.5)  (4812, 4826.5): 0.89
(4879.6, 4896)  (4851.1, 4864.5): 1.11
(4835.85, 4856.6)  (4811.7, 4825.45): 0.94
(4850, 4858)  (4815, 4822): 0.88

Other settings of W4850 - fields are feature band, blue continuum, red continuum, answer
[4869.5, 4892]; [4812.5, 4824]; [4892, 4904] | 1.5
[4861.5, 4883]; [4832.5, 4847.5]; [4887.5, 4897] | 1.5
